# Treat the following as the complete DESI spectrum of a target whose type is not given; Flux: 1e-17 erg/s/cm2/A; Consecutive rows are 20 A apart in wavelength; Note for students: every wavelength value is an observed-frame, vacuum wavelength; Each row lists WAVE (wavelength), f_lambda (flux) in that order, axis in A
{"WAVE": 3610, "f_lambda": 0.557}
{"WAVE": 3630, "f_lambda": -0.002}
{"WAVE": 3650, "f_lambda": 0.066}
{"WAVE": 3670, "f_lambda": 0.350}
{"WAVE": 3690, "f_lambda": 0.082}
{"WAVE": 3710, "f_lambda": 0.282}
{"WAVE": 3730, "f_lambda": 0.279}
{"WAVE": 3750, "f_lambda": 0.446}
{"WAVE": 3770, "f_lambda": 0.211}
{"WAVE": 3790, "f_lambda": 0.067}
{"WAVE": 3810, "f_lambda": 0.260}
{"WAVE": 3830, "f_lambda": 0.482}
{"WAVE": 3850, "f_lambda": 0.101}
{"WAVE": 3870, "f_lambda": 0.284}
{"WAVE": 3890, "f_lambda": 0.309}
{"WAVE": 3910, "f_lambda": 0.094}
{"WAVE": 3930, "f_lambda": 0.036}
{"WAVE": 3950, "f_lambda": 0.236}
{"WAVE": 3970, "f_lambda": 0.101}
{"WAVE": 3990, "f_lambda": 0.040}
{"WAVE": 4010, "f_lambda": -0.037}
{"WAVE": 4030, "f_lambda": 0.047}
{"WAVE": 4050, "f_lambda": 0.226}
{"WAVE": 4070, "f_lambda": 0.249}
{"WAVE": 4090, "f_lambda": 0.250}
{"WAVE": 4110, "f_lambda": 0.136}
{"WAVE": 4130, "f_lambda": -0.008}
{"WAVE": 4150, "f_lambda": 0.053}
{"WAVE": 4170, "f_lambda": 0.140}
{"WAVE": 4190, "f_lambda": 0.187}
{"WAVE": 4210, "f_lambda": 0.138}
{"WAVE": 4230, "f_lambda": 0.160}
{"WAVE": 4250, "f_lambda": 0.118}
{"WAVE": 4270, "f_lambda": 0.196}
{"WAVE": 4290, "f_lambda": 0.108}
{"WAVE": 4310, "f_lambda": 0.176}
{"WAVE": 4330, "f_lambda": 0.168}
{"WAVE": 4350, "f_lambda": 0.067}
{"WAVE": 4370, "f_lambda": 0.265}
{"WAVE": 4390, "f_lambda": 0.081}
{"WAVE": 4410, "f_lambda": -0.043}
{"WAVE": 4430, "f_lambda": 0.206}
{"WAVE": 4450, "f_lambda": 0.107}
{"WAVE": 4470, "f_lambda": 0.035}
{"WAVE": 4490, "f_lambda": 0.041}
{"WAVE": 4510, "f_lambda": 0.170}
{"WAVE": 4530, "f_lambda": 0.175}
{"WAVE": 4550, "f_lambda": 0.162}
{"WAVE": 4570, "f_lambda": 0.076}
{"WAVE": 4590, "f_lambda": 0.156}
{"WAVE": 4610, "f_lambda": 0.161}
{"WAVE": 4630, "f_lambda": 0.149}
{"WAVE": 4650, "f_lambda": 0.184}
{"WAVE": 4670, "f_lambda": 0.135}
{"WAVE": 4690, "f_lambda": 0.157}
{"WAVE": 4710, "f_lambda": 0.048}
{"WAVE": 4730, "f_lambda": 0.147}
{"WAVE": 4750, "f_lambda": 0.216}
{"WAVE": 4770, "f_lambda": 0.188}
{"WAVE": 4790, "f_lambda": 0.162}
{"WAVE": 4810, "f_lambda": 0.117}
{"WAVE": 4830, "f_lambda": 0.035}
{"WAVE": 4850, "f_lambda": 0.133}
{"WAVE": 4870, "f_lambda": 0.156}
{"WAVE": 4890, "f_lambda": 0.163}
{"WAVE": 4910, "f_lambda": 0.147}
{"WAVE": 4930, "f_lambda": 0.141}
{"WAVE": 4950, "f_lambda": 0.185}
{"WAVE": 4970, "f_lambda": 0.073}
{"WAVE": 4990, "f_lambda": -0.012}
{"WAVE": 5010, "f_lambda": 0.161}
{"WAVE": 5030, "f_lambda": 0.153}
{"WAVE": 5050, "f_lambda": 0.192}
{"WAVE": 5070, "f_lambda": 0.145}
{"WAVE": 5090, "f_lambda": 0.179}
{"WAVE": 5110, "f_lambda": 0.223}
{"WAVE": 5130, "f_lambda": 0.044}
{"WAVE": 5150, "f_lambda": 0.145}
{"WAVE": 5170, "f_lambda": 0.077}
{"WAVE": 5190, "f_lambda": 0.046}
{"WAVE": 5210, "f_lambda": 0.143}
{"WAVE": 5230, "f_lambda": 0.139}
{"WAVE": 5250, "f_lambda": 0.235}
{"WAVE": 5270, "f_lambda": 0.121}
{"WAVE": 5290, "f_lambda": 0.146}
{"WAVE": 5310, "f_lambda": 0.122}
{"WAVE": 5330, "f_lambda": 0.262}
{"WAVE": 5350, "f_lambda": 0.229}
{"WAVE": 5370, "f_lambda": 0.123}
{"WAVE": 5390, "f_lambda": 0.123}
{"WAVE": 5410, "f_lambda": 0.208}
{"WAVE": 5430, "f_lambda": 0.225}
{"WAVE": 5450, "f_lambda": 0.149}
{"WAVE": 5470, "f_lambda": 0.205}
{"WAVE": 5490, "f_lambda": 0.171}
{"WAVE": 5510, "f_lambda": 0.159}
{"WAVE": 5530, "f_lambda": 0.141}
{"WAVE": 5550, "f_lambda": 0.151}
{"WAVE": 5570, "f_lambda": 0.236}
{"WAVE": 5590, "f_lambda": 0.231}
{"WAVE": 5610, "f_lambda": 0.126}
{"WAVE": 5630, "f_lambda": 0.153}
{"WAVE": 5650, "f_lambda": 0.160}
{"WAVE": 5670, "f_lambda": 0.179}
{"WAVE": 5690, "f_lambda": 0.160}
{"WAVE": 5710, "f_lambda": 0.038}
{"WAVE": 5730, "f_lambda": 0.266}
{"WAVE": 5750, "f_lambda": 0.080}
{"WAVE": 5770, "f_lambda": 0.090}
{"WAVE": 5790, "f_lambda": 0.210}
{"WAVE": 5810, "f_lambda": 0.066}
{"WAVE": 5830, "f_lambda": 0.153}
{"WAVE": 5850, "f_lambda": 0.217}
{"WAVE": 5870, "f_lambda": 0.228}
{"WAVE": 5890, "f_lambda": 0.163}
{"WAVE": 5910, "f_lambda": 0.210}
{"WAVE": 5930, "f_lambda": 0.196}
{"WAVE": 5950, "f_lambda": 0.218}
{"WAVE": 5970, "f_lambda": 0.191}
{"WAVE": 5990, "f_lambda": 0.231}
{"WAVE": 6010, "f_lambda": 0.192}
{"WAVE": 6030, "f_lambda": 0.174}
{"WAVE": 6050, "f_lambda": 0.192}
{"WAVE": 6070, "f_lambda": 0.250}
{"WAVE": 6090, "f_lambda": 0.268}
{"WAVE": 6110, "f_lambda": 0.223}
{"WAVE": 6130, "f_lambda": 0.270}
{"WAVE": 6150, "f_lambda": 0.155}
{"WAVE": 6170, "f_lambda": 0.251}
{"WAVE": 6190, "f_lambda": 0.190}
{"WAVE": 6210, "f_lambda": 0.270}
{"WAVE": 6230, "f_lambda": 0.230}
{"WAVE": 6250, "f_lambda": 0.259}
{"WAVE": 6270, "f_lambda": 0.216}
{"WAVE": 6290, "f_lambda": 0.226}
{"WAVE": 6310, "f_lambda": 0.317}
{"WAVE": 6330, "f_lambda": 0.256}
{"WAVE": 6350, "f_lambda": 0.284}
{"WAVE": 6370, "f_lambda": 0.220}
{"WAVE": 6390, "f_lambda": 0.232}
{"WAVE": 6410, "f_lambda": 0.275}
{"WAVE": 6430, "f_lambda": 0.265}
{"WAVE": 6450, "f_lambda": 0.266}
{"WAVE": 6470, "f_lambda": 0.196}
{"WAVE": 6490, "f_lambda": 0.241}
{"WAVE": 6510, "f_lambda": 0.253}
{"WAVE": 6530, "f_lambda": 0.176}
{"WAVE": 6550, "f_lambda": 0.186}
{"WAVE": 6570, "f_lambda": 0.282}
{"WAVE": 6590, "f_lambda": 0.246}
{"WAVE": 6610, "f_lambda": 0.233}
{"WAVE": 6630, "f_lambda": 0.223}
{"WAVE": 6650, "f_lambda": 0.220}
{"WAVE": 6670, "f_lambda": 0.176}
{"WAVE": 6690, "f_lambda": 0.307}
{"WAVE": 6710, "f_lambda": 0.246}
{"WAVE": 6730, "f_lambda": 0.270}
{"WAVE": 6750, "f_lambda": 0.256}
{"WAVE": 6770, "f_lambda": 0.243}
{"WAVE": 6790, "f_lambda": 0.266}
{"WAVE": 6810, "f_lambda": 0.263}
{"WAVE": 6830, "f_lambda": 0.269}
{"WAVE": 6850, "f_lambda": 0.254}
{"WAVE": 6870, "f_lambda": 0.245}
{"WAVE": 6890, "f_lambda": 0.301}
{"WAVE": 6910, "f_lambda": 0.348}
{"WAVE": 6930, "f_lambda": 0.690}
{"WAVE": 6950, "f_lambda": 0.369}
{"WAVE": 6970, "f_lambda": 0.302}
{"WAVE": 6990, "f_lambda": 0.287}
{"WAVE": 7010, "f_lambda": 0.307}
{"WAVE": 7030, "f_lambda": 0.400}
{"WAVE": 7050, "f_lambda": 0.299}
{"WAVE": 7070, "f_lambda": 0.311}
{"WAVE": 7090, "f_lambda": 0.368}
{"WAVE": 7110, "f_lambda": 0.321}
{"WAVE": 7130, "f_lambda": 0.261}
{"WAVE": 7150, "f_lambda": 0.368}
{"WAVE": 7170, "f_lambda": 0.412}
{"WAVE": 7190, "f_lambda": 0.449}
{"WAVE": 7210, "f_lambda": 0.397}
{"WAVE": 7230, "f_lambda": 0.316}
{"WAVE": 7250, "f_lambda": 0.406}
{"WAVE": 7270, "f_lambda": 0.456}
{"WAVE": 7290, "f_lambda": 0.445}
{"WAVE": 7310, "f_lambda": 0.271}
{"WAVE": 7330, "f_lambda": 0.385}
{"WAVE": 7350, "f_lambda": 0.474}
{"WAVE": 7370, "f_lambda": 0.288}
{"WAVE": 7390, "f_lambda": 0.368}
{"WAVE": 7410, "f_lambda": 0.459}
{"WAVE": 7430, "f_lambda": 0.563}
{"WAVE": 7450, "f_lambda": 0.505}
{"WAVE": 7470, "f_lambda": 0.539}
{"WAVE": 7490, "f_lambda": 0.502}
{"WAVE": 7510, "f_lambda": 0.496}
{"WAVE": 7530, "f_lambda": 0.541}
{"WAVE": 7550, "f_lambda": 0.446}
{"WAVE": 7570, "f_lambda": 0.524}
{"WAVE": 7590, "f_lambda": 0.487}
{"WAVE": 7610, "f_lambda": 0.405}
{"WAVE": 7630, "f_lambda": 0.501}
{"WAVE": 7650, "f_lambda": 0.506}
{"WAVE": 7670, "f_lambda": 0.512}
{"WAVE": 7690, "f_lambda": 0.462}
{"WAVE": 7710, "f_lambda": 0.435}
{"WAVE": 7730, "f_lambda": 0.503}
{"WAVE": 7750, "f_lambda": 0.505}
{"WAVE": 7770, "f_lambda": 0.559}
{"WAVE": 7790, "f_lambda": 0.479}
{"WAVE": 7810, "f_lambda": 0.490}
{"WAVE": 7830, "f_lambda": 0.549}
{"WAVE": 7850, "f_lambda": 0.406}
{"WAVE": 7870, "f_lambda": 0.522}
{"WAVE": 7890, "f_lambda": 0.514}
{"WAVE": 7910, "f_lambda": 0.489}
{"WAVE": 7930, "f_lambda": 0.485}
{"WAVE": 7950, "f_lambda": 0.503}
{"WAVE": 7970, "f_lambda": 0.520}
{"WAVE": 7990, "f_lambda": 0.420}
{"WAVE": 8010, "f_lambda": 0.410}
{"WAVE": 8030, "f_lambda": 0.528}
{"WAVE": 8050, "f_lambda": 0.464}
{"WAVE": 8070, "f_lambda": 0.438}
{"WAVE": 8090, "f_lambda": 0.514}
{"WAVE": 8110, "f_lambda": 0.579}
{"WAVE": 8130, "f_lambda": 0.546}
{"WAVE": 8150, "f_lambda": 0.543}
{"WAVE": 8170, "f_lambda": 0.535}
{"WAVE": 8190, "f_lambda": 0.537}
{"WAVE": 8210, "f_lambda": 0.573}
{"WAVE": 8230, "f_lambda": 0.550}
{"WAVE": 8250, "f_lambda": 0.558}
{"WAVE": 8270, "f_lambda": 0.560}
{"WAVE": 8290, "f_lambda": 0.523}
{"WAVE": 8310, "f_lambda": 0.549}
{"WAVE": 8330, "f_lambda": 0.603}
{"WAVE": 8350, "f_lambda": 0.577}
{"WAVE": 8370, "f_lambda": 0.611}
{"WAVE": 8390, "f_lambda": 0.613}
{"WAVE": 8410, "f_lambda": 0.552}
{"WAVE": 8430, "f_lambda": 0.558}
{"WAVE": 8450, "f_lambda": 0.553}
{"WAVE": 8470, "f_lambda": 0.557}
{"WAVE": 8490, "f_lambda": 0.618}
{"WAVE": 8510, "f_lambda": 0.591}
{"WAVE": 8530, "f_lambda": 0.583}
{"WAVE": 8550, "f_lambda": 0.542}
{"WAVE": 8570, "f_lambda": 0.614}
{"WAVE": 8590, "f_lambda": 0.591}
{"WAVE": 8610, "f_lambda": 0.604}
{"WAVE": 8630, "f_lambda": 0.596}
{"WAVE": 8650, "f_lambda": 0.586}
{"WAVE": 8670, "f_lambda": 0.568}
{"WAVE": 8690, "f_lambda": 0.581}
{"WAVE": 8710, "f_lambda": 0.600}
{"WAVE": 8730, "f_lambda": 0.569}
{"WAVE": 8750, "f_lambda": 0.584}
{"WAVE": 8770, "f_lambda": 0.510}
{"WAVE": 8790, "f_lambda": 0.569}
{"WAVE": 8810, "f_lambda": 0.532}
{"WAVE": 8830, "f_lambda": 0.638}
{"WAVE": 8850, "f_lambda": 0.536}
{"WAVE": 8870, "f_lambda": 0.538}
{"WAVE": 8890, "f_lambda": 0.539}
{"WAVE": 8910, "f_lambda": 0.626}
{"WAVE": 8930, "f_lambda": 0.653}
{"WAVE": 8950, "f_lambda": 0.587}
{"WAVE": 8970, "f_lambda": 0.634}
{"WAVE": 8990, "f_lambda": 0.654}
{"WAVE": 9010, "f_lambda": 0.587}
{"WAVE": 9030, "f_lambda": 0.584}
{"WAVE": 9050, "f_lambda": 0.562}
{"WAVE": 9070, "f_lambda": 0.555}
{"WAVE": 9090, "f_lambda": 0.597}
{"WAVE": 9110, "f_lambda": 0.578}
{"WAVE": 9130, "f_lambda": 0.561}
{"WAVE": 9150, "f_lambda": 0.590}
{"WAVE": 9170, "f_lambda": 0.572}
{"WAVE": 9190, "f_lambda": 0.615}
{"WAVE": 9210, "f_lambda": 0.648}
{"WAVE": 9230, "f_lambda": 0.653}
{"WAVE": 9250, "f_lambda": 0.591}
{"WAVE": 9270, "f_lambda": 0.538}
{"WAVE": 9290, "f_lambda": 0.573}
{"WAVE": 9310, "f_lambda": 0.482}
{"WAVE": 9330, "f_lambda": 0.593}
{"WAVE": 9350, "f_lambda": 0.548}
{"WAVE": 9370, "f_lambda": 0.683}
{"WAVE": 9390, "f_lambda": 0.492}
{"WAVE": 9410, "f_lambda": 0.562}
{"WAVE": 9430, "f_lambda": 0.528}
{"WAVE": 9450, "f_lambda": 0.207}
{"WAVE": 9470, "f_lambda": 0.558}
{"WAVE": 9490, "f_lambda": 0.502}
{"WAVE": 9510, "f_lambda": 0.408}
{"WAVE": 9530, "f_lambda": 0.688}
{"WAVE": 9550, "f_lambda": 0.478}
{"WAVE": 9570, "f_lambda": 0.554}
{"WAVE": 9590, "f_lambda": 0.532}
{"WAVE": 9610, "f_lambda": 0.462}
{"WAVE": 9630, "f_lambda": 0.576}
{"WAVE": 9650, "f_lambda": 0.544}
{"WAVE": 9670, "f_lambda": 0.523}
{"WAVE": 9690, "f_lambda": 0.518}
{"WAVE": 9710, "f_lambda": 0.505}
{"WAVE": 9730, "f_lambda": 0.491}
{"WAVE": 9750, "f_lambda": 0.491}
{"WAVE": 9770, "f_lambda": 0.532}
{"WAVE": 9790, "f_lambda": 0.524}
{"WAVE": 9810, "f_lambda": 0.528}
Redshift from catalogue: 0.86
